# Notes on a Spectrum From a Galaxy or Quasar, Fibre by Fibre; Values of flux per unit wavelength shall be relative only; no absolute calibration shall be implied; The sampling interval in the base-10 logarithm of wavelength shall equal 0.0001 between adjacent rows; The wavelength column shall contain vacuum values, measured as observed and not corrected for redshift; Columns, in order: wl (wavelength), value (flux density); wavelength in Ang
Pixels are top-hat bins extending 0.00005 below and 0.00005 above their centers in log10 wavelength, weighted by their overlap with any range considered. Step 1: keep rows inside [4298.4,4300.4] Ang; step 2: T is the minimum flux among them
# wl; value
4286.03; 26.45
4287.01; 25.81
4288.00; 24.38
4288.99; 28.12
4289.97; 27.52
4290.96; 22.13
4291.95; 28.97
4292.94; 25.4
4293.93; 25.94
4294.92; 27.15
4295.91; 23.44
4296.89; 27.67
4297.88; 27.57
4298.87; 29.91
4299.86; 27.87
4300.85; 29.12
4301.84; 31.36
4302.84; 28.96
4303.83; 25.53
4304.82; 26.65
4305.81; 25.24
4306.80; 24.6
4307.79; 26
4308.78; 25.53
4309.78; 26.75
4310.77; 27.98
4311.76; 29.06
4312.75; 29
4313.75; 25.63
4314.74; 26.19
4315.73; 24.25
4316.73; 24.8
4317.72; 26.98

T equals 27.87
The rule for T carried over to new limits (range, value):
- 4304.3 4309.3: 24.6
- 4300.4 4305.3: 25.53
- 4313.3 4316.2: 24.25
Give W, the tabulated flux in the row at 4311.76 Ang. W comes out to 29.06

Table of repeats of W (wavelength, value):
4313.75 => 25.63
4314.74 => 26.19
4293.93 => 25.94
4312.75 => 29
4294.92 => 27.15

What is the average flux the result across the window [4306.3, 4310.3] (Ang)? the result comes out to 25.7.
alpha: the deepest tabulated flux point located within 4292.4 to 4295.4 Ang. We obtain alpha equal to 25.4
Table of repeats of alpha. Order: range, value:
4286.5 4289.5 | 24.38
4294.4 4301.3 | 23.44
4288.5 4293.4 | 22.13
